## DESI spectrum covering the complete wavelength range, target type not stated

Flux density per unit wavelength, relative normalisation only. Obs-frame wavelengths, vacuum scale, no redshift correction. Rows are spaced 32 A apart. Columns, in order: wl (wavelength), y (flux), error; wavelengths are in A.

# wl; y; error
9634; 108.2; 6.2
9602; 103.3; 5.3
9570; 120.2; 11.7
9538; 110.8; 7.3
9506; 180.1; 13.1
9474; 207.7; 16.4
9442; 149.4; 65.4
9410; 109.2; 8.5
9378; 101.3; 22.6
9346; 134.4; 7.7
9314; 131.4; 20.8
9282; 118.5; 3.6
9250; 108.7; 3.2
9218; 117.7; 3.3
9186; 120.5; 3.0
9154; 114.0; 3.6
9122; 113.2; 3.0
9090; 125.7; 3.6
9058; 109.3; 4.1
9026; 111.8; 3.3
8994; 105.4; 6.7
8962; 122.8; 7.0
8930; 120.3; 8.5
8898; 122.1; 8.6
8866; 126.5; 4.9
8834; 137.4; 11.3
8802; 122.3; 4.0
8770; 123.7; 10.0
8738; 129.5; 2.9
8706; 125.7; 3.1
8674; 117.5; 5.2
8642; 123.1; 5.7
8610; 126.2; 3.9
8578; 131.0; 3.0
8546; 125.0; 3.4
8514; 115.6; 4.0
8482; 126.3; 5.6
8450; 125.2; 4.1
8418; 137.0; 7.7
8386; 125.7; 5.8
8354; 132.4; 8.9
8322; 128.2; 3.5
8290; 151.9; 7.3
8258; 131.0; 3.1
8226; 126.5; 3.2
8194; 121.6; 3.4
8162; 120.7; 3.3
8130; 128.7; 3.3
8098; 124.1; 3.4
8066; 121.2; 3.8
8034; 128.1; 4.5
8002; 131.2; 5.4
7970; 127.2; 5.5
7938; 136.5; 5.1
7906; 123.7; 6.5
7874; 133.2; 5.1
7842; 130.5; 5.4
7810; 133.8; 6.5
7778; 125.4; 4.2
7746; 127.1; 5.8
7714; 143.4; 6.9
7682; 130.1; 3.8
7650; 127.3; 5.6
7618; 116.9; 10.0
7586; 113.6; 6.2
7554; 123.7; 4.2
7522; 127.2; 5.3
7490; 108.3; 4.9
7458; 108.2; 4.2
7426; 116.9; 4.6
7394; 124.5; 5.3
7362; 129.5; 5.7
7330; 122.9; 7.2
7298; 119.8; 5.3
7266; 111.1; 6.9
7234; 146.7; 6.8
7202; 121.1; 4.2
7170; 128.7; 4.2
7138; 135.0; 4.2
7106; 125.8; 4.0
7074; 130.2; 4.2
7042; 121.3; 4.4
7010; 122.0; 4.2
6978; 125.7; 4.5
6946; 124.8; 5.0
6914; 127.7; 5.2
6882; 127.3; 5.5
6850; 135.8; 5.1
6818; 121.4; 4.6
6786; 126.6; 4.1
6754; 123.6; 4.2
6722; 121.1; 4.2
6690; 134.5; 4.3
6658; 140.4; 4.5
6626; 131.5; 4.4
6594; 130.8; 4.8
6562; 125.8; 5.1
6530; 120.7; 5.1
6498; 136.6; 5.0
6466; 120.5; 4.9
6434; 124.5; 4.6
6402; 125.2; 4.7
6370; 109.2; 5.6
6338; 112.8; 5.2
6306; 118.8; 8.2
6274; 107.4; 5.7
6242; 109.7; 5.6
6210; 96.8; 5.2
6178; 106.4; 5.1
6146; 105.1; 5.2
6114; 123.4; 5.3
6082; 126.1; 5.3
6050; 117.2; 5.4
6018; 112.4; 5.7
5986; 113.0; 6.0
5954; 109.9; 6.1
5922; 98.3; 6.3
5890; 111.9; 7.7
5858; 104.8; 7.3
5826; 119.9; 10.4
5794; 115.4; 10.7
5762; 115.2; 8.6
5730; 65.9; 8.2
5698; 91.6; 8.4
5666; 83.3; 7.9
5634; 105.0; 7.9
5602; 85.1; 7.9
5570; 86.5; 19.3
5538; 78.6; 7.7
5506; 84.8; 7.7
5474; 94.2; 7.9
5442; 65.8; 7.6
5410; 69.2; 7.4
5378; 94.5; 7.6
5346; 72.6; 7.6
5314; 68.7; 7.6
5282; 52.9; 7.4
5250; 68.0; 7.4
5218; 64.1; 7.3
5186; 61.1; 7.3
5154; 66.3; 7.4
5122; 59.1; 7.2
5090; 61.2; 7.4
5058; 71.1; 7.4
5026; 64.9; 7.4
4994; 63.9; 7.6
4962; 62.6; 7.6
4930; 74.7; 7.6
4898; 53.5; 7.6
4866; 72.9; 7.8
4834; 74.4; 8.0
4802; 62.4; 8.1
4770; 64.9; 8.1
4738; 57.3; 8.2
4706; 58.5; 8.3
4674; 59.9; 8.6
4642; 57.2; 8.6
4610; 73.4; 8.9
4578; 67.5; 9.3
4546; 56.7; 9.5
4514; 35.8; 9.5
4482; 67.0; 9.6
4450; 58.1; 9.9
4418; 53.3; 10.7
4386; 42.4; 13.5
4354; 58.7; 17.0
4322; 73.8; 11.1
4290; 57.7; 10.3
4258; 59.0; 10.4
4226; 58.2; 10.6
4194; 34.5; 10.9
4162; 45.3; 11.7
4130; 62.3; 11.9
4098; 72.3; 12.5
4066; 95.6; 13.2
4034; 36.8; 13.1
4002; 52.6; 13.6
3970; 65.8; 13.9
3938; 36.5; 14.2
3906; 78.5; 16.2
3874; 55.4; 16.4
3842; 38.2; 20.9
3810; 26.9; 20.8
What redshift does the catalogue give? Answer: 0.44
